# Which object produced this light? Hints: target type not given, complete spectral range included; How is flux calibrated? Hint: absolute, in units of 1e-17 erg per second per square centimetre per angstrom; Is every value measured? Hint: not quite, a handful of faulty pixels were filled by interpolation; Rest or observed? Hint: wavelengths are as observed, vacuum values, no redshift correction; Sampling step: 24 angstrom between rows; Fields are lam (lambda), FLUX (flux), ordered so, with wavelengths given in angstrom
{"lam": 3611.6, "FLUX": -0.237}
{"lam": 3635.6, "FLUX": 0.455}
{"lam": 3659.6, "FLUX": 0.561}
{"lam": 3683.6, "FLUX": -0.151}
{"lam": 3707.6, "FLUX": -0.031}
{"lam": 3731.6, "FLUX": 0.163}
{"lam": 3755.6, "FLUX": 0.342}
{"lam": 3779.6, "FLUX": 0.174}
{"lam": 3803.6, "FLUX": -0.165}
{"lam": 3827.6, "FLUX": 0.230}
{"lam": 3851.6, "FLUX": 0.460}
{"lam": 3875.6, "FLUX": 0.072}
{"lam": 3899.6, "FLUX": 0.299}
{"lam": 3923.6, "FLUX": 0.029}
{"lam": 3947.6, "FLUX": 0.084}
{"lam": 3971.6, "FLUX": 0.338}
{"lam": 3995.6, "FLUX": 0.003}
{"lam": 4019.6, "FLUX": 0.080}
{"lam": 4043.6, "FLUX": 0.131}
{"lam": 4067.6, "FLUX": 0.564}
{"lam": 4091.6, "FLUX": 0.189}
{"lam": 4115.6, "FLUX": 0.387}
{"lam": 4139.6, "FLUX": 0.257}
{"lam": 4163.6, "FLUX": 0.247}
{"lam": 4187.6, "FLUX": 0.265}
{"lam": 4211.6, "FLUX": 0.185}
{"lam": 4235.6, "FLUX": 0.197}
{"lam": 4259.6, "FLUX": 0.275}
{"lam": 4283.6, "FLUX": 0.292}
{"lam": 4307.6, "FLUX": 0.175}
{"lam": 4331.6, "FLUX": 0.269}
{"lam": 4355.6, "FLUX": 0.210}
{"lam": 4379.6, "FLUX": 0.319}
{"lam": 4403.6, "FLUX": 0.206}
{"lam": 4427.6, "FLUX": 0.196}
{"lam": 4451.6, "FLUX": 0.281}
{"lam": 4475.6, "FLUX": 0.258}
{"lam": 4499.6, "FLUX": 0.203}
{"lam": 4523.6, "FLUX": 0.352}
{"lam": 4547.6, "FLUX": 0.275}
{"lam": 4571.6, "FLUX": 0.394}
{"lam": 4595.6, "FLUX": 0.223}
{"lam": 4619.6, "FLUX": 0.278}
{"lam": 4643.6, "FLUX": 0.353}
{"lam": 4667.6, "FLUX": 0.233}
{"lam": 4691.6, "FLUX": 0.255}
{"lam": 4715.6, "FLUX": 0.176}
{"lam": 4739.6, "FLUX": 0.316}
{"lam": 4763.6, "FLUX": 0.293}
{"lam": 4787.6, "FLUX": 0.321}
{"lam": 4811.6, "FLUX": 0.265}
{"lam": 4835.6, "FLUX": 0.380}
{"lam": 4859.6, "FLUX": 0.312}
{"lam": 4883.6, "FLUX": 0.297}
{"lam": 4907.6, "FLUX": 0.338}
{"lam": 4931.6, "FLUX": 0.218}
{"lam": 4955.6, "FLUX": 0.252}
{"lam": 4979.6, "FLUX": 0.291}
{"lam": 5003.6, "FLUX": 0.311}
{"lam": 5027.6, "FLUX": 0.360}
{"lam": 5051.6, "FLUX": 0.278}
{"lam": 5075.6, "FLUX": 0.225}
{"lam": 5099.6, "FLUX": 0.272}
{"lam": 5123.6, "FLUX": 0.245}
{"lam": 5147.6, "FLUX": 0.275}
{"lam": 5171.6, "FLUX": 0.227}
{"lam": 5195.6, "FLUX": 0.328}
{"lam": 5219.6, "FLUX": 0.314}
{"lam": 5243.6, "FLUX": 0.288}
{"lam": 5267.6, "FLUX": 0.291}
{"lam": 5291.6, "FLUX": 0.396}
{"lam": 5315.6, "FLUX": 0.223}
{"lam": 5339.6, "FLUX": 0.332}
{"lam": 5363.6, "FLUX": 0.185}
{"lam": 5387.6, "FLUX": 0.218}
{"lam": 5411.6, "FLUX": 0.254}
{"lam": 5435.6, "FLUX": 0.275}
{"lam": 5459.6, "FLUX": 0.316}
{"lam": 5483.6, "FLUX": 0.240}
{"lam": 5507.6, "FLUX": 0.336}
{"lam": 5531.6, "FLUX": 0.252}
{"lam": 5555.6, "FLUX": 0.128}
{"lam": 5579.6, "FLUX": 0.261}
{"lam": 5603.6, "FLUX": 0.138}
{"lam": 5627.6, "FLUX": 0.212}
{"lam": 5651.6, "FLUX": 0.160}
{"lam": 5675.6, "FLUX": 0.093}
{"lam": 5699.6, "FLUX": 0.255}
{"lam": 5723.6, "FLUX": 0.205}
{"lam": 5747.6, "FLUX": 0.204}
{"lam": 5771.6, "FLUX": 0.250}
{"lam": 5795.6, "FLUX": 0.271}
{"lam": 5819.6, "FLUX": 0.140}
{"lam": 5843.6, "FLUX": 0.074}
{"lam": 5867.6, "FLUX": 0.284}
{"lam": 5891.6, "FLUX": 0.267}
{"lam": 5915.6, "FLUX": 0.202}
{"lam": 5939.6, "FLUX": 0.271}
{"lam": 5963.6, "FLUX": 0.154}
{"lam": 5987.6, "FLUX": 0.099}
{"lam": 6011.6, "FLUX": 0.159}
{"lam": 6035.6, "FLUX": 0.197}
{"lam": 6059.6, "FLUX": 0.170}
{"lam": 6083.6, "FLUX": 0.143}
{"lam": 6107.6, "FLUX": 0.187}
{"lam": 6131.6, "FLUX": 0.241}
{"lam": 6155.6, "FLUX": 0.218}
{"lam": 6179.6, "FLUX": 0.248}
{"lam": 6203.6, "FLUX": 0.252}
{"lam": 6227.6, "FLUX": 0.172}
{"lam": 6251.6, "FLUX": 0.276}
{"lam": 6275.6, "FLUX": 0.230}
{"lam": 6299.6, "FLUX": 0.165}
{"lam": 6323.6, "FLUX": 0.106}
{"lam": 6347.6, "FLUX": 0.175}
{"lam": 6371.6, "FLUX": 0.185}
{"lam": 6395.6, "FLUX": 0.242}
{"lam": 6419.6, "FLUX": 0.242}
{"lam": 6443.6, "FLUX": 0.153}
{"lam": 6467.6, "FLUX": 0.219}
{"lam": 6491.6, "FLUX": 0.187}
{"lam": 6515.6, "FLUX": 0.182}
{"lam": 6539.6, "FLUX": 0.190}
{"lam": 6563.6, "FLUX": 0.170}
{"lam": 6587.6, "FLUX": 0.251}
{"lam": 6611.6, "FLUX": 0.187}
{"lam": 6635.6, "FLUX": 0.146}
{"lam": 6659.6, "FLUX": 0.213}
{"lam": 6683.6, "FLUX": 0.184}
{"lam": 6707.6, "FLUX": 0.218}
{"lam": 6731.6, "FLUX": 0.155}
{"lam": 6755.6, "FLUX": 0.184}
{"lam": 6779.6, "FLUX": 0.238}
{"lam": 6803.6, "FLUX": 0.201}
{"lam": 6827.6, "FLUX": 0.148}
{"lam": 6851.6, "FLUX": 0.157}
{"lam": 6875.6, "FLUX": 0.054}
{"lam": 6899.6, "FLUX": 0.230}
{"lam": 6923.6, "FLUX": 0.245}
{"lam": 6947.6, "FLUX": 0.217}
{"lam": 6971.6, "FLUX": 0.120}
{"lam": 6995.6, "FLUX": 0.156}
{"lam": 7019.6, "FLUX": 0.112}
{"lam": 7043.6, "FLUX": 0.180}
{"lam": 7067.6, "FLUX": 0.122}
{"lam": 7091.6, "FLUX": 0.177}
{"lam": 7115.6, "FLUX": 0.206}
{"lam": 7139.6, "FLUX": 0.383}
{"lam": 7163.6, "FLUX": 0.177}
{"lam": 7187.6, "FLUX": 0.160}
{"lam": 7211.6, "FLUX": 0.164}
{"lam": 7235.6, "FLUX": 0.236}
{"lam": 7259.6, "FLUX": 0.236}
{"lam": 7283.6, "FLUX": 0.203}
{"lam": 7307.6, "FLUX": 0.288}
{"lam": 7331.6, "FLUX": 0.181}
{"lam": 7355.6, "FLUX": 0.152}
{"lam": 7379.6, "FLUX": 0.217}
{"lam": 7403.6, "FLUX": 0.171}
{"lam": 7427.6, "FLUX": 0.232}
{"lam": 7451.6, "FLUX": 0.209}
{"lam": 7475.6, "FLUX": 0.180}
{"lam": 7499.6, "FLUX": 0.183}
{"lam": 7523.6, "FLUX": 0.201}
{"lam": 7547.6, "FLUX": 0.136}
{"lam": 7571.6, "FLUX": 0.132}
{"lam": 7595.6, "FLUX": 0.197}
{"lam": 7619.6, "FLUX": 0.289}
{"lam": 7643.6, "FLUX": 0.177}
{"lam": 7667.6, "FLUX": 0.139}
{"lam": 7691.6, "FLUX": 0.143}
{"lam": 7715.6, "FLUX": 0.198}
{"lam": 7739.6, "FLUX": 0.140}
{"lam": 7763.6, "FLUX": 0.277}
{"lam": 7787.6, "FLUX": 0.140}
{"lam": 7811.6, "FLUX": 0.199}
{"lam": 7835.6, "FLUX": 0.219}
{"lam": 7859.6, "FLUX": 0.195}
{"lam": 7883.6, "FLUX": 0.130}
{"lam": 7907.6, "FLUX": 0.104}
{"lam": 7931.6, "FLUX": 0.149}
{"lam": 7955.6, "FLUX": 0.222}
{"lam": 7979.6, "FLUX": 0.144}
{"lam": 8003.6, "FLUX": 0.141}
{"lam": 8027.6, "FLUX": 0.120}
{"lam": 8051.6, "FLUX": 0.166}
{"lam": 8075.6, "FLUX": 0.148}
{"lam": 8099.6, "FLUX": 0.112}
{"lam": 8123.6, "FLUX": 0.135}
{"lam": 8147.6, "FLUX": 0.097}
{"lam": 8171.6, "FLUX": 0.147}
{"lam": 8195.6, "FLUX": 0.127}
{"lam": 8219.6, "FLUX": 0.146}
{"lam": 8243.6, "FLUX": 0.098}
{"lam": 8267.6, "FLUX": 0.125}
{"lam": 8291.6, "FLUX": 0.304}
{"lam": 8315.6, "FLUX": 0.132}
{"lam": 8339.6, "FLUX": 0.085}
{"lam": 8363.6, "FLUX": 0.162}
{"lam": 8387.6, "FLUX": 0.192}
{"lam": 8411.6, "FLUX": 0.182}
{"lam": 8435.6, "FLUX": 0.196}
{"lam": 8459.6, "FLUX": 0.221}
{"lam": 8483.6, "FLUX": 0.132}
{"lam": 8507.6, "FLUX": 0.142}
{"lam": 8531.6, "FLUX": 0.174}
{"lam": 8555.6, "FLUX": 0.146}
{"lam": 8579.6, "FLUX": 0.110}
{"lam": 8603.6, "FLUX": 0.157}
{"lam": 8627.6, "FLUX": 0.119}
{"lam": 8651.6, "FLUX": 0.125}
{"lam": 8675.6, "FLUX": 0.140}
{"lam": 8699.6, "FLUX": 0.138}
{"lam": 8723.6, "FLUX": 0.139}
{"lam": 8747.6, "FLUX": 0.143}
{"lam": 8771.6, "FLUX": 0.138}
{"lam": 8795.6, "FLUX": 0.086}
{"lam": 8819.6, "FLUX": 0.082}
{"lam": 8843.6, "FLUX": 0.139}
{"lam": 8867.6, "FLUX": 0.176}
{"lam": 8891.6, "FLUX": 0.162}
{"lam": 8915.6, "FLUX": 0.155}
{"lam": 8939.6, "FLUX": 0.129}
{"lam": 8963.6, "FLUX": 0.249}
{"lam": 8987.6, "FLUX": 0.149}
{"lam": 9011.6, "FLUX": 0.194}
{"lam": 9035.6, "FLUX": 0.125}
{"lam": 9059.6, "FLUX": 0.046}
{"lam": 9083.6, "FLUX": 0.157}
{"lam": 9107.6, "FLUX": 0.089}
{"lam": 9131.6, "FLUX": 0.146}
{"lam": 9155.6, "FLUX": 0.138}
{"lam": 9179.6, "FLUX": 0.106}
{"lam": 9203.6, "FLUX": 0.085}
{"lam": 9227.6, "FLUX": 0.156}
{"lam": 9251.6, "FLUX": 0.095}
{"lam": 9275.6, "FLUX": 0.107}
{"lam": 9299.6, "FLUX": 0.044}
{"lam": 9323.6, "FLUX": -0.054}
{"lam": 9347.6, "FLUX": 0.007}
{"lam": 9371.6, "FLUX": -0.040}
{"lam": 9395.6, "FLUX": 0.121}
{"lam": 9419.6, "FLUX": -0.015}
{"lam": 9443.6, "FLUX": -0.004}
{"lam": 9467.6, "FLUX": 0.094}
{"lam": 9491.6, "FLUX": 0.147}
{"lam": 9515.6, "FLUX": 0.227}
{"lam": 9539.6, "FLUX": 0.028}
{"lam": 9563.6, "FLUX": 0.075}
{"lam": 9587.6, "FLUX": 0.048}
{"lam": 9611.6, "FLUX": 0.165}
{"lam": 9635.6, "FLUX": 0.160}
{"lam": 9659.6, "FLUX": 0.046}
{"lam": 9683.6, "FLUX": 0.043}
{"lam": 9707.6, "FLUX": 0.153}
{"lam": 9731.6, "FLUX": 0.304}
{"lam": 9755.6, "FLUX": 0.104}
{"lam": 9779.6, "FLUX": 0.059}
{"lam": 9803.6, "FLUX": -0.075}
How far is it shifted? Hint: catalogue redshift 0.09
